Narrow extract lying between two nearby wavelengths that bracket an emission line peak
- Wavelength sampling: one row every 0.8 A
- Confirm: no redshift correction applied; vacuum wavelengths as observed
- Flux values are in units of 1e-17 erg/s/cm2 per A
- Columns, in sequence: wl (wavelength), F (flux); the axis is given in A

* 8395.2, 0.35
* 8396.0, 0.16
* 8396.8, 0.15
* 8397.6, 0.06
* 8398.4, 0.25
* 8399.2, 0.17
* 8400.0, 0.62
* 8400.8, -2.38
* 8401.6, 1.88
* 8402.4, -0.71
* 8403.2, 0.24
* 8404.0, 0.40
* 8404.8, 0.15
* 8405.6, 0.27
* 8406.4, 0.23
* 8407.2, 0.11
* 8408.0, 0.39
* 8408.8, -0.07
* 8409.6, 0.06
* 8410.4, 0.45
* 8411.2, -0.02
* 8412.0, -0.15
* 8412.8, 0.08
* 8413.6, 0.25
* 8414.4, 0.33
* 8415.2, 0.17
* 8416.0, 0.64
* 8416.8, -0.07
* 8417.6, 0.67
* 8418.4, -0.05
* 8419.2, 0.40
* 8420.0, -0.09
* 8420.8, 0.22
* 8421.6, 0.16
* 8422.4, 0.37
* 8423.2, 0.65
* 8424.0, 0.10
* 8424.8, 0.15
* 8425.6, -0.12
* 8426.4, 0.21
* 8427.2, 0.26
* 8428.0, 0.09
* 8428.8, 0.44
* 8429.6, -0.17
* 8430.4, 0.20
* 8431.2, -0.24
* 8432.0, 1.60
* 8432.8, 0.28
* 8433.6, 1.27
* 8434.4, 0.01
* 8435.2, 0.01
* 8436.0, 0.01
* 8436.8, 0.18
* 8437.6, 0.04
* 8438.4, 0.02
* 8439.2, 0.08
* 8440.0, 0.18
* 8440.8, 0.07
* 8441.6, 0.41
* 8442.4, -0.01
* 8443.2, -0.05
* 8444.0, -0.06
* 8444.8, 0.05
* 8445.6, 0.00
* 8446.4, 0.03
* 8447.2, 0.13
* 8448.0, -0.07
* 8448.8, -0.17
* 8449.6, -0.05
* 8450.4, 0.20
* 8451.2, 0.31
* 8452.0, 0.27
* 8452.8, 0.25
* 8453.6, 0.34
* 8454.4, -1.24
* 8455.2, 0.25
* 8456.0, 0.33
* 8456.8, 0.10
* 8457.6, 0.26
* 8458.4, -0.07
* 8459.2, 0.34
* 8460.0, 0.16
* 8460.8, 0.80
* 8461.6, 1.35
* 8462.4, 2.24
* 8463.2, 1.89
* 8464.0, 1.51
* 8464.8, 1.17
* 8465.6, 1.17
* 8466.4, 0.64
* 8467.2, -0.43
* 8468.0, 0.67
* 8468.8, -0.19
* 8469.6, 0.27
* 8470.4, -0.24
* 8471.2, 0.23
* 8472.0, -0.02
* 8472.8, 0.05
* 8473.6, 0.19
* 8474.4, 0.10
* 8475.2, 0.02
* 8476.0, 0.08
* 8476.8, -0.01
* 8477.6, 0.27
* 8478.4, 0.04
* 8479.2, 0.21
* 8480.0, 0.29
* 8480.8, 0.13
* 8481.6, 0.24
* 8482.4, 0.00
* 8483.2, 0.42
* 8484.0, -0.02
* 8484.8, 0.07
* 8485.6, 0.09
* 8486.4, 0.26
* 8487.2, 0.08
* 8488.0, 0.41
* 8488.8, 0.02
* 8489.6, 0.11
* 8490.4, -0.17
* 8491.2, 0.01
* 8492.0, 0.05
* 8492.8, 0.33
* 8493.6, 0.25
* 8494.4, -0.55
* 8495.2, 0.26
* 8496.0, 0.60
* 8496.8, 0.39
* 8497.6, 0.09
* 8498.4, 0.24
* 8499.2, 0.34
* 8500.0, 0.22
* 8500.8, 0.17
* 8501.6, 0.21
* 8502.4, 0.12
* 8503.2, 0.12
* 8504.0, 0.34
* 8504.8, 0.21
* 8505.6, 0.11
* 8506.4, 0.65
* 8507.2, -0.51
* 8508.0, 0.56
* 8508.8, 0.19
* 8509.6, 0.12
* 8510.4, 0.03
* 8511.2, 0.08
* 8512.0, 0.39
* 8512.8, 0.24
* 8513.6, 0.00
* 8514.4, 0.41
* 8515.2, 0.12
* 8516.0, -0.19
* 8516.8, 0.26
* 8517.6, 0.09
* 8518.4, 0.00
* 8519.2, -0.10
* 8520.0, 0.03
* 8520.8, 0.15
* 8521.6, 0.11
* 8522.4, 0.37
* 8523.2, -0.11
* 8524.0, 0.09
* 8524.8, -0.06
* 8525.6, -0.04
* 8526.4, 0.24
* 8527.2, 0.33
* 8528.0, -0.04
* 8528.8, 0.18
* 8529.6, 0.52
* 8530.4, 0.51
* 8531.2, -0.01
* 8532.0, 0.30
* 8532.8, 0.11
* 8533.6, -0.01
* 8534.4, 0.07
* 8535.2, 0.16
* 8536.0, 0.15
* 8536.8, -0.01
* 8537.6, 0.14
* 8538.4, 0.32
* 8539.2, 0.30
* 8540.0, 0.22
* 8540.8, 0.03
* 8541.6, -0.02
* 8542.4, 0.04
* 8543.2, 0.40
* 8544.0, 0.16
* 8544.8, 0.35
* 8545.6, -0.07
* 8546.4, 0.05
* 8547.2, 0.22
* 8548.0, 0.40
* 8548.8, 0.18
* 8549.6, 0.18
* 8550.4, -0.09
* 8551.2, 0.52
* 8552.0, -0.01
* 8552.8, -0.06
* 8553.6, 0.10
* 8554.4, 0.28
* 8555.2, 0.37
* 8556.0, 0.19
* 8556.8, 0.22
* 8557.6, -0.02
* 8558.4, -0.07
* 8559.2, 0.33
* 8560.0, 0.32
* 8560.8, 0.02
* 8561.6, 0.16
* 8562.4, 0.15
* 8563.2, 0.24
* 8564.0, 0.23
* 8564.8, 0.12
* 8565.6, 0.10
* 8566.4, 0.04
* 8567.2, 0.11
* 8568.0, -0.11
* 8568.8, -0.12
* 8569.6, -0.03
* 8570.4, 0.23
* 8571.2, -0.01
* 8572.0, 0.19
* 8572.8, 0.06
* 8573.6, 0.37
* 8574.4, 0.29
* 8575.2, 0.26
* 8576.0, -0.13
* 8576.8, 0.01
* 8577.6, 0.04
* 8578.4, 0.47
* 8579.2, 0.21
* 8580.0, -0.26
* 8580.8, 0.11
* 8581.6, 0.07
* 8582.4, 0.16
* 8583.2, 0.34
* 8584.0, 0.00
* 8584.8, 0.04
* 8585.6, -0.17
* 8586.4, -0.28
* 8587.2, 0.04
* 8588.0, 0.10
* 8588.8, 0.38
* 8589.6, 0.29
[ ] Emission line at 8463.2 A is H-beta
